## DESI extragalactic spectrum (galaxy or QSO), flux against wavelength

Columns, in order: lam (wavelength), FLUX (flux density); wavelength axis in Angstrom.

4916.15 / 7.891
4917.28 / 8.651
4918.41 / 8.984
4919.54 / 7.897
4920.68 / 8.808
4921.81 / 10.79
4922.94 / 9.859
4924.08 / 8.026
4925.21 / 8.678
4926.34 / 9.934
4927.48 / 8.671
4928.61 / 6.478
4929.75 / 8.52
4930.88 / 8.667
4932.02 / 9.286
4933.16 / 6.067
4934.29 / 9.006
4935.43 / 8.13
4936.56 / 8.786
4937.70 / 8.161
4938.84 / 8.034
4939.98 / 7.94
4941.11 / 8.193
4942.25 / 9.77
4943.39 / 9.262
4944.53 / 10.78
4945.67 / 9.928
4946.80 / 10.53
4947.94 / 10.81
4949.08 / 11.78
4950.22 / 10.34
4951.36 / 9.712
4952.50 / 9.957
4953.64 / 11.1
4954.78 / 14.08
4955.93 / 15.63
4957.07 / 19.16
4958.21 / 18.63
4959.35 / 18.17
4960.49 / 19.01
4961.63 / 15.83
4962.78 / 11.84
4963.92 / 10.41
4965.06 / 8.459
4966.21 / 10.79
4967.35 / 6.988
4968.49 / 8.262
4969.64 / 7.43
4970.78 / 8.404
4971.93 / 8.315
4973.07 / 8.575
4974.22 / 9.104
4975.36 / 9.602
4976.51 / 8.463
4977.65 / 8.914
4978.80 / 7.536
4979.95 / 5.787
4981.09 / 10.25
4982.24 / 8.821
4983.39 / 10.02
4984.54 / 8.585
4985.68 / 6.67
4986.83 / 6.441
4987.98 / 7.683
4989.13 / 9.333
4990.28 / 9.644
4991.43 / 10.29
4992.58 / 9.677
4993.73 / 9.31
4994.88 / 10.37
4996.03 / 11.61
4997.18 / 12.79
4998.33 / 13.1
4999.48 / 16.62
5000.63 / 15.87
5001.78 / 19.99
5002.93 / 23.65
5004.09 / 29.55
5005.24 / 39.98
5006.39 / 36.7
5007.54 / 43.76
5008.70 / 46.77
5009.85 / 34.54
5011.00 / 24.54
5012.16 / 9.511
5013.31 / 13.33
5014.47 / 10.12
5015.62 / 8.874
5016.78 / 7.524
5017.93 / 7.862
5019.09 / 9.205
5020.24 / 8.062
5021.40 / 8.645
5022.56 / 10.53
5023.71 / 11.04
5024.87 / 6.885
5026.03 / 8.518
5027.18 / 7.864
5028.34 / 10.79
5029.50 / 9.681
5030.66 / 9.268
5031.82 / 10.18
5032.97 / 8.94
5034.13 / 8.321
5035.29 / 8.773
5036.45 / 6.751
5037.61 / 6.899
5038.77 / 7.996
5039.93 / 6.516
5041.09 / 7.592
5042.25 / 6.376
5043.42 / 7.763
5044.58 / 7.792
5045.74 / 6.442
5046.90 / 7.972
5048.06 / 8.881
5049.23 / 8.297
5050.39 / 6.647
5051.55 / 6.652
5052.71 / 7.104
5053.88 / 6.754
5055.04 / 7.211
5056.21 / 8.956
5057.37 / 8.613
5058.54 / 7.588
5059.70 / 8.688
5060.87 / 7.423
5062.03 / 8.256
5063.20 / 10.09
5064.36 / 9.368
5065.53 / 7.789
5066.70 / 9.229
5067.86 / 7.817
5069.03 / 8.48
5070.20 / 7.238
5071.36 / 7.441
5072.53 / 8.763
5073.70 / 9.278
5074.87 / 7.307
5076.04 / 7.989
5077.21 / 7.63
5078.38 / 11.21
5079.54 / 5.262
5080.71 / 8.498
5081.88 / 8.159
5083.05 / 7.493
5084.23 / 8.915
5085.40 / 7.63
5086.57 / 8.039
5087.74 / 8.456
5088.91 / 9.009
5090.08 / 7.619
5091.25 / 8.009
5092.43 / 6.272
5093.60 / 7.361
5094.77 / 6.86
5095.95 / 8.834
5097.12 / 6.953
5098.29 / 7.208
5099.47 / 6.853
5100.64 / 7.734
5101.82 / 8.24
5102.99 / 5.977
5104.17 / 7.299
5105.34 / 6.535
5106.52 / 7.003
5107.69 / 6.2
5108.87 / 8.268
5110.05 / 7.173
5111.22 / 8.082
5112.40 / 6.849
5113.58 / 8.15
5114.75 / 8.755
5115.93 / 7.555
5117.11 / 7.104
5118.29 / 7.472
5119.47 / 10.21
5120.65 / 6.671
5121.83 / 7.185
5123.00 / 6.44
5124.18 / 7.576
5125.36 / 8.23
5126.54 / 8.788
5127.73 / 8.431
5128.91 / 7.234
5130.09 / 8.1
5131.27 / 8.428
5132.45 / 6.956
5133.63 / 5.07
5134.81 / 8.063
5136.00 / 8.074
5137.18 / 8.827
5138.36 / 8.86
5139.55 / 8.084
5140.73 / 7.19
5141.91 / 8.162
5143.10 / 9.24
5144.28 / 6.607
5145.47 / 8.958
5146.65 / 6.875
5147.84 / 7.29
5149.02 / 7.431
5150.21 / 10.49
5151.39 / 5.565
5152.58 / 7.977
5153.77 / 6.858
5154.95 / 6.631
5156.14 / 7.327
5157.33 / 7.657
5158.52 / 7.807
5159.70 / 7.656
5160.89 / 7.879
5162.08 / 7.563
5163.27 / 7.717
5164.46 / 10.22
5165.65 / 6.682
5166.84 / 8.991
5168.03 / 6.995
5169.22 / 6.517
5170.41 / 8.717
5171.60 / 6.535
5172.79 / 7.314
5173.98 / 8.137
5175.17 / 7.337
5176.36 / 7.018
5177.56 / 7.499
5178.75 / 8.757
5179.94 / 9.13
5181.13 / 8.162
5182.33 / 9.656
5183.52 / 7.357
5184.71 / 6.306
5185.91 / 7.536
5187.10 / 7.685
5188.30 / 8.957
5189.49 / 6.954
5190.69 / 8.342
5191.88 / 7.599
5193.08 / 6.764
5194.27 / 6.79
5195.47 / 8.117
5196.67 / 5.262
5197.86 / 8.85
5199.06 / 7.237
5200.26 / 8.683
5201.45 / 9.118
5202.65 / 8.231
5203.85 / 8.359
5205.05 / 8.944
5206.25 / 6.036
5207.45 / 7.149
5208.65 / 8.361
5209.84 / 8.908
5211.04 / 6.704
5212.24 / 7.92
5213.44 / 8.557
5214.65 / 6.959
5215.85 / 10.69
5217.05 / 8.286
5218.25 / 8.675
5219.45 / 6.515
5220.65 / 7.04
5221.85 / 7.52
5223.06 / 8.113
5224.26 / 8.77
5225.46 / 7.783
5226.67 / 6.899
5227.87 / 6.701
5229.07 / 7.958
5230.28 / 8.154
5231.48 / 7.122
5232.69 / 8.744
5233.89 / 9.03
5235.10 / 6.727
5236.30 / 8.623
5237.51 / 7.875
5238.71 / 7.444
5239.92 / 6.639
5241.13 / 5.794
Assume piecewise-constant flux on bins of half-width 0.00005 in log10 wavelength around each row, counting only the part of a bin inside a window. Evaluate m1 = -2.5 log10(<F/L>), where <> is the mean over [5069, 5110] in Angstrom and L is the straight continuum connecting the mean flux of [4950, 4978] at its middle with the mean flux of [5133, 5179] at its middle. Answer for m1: 0.17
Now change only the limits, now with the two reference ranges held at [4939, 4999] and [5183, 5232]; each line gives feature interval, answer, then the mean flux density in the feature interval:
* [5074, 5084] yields 0.151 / 8.01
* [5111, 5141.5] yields 0.118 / 7.78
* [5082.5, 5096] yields 0.162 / 7.83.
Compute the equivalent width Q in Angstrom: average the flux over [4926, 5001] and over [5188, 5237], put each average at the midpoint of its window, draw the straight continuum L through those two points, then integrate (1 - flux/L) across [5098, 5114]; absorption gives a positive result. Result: 2.9 Angstrom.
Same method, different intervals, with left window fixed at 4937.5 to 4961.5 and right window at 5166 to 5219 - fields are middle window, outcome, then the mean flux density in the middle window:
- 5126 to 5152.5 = 2.8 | 7.85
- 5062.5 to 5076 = 2.1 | 8.41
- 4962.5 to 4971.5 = 2.2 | 8.97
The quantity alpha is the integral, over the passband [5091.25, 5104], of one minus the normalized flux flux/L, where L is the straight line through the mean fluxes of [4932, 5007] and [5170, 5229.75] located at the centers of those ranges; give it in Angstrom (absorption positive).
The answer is 3.1 Angstrom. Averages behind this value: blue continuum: 11.9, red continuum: 7.82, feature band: 7.26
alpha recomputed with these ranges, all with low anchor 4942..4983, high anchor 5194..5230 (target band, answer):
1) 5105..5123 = 3.0 Angstrom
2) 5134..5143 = 0.6 Angstrom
